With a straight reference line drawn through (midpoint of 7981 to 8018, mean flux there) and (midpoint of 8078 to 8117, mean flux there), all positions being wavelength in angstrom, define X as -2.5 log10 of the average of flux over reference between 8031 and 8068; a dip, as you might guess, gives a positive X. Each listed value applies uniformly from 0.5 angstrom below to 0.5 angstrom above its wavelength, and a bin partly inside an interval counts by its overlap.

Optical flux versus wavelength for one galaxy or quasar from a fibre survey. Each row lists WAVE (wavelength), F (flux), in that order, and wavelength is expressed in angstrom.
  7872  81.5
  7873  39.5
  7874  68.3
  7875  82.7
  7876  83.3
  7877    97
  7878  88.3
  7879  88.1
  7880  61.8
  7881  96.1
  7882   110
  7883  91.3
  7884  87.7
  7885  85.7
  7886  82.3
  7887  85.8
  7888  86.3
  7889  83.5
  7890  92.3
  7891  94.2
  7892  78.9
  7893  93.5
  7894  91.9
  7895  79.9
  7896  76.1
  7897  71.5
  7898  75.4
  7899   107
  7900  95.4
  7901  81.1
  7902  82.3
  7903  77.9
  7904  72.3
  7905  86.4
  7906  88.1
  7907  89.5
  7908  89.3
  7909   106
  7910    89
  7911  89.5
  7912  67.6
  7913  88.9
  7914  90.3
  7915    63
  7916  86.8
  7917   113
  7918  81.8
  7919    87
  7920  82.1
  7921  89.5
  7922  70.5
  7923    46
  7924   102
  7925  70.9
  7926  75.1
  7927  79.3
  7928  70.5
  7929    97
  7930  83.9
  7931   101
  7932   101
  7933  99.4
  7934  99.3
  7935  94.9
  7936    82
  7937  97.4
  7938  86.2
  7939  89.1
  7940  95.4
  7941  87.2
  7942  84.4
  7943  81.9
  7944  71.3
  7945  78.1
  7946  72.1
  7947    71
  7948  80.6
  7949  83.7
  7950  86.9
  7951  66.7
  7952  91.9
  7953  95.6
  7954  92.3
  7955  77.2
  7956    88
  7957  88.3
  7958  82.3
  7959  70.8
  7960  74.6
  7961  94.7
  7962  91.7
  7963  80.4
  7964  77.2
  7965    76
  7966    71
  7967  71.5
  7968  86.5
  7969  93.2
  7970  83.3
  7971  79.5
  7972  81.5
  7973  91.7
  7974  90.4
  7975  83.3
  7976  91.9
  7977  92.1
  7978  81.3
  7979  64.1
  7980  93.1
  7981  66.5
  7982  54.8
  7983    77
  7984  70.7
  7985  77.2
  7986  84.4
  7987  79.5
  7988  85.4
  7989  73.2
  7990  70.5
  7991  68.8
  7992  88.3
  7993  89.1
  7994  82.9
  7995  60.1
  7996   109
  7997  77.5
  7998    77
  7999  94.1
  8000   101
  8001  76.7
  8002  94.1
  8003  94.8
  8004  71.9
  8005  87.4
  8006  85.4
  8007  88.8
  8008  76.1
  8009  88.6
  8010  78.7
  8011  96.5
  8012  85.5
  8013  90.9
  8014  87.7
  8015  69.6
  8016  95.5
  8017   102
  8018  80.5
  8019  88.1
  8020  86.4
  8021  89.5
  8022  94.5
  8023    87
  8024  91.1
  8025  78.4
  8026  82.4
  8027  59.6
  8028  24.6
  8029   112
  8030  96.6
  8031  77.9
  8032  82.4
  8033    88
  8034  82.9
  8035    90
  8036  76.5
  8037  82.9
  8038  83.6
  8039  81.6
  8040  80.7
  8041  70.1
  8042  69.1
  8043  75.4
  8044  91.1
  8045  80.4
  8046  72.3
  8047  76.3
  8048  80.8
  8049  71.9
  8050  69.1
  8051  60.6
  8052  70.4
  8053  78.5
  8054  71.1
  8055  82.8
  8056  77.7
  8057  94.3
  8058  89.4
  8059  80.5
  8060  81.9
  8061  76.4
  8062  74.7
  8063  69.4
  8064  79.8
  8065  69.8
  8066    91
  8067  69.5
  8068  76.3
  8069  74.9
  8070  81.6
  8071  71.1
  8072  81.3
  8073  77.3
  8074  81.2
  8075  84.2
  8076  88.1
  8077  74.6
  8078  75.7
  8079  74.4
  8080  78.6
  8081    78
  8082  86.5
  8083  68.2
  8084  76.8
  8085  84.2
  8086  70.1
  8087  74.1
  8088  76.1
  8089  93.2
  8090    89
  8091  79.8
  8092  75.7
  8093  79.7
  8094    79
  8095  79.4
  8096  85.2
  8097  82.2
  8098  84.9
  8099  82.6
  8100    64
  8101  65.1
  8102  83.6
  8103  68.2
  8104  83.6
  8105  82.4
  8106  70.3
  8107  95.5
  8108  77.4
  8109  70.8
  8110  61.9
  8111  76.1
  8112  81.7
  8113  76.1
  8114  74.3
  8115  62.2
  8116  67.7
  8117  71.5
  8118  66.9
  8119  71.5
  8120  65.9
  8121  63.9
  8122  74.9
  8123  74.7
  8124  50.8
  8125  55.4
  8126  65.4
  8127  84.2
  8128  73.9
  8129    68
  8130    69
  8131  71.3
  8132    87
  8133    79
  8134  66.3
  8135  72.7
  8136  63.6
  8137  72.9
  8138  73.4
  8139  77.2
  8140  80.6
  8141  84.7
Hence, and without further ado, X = 0.02 mag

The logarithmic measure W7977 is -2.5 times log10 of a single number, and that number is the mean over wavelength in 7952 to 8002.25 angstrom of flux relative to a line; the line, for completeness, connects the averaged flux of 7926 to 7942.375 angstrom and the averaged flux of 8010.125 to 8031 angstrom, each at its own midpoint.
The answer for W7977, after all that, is 0.07 mag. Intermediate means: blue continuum 90.1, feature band 82.1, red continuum 84.6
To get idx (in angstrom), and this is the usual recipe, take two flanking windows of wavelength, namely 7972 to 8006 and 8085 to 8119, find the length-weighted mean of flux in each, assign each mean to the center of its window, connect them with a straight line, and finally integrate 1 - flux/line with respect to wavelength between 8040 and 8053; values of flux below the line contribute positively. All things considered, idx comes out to 0.80 angstrom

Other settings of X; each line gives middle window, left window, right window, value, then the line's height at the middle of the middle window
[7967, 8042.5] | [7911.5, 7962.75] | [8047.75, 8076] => -0.03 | 80.7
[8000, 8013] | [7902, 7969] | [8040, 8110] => -0.07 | 81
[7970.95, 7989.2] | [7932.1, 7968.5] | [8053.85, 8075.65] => 0.04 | 82.7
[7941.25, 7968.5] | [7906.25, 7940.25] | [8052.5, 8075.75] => 0.05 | 85.1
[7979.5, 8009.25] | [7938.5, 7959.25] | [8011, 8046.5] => 0.02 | 82.7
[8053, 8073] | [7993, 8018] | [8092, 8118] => 0.02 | 80.3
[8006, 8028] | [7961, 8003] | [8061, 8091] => -0.05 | 80.4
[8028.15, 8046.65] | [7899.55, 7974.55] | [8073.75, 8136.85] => -0.04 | 78.9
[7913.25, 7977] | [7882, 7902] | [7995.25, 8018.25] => 0.03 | 87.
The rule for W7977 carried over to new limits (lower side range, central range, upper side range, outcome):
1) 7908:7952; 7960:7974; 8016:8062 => 0.01 mag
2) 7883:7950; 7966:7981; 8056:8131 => -0.02 mag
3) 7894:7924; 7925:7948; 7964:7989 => -0.04 mag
